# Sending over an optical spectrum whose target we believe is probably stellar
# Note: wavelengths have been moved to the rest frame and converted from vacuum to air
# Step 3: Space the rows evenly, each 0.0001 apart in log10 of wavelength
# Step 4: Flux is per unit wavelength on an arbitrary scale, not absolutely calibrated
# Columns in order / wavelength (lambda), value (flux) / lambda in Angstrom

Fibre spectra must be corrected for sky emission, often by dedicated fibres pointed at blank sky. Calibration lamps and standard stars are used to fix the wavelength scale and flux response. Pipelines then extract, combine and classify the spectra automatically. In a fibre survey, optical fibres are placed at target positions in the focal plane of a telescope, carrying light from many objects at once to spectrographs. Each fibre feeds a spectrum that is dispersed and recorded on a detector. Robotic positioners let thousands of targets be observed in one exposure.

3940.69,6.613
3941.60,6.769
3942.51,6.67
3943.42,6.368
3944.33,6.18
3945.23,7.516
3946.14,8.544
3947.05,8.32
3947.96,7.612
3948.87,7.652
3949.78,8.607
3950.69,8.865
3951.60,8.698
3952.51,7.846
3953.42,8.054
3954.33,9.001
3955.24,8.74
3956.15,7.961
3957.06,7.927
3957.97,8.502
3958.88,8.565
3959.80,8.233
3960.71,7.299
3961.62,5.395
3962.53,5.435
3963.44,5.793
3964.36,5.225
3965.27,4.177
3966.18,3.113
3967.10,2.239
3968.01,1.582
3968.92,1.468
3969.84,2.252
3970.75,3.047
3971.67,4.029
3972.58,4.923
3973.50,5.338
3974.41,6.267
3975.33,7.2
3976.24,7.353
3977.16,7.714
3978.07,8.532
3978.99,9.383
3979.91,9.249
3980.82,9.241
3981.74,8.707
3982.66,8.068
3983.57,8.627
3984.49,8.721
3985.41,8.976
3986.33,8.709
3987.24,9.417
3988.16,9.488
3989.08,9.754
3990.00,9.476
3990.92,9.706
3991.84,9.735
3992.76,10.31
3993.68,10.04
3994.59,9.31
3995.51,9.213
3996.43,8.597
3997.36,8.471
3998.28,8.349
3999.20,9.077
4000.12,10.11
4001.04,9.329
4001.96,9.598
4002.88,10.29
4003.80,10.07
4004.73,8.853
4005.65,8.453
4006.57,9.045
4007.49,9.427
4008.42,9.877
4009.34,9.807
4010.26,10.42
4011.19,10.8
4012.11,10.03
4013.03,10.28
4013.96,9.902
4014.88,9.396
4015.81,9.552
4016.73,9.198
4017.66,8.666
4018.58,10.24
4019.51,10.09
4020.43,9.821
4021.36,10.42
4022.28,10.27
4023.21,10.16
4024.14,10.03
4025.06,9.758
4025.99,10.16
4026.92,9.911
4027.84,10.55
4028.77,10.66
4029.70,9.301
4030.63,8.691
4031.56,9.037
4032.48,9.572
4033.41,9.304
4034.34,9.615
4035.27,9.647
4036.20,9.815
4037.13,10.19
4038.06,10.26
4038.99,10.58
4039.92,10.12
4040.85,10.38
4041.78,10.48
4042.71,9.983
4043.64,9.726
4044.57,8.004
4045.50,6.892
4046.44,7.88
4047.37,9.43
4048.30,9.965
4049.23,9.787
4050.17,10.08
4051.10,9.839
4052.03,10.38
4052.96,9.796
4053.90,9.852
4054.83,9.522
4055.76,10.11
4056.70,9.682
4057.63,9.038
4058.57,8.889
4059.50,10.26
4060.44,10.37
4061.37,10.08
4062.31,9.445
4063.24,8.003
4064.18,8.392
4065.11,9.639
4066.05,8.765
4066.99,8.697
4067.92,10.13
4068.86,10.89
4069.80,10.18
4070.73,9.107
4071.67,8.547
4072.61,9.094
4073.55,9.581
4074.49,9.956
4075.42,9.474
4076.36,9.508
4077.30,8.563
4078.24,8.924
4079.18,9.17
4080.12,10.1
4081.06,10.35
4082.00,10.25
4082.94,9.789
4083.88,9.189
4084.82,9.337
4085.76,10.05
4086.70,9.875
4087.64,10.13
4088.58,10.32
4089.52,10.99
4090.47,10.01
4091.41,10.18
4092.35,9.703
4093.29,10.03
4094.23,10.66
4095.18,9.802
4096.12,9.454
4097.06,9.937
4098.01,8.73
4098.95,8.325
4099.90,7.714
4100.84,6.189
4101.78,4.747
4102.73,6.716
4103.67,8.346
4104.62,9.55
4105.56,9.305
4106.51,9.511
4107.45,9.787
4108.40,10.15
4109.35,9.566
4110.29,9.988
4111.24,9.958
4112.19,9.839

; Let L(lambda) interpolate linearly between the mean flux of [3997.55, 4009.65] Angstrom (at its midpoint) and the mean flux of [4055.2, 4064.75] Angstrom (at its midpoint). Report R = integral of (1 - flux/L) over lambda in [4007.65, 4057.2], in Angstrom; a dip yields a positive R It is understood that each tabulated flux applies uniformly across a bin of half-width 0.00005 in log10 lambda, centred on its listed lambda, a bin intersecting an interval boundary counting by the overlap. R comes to -1.9 Angstrom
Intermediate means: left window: 9.38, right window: 9.43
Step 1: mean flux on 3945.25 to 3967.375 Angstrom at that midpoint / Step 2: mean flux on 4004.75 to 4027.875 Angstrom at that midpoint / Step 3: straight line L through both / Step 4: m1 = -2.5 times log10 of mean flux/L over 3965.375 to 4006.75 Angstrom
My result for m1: 0.111 mag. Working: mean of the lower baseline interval 7.2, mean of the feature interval 7.78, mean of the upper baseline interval 9.82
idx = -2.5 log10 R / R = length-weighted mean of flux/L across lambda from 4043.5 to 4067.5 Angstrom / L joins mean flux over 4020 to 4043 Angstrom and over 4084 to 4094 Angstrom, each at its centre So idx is 0.075 mag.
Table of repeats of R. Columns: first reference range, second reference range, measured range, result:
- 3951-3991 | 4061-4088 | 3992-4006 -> -3.0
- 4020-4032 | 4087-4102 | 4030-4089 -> 0.1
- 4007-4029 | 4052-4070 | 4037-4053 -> 0.1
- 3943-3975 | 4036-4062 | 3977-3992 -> -3.7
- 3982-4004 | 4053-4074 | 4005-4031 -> -1.3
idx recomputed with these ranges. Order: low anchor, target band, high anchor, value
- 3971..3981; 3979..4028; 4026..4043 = -0.142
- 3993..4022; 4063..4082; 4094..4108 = -0.062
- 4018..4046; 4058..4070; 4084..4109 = 0.000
